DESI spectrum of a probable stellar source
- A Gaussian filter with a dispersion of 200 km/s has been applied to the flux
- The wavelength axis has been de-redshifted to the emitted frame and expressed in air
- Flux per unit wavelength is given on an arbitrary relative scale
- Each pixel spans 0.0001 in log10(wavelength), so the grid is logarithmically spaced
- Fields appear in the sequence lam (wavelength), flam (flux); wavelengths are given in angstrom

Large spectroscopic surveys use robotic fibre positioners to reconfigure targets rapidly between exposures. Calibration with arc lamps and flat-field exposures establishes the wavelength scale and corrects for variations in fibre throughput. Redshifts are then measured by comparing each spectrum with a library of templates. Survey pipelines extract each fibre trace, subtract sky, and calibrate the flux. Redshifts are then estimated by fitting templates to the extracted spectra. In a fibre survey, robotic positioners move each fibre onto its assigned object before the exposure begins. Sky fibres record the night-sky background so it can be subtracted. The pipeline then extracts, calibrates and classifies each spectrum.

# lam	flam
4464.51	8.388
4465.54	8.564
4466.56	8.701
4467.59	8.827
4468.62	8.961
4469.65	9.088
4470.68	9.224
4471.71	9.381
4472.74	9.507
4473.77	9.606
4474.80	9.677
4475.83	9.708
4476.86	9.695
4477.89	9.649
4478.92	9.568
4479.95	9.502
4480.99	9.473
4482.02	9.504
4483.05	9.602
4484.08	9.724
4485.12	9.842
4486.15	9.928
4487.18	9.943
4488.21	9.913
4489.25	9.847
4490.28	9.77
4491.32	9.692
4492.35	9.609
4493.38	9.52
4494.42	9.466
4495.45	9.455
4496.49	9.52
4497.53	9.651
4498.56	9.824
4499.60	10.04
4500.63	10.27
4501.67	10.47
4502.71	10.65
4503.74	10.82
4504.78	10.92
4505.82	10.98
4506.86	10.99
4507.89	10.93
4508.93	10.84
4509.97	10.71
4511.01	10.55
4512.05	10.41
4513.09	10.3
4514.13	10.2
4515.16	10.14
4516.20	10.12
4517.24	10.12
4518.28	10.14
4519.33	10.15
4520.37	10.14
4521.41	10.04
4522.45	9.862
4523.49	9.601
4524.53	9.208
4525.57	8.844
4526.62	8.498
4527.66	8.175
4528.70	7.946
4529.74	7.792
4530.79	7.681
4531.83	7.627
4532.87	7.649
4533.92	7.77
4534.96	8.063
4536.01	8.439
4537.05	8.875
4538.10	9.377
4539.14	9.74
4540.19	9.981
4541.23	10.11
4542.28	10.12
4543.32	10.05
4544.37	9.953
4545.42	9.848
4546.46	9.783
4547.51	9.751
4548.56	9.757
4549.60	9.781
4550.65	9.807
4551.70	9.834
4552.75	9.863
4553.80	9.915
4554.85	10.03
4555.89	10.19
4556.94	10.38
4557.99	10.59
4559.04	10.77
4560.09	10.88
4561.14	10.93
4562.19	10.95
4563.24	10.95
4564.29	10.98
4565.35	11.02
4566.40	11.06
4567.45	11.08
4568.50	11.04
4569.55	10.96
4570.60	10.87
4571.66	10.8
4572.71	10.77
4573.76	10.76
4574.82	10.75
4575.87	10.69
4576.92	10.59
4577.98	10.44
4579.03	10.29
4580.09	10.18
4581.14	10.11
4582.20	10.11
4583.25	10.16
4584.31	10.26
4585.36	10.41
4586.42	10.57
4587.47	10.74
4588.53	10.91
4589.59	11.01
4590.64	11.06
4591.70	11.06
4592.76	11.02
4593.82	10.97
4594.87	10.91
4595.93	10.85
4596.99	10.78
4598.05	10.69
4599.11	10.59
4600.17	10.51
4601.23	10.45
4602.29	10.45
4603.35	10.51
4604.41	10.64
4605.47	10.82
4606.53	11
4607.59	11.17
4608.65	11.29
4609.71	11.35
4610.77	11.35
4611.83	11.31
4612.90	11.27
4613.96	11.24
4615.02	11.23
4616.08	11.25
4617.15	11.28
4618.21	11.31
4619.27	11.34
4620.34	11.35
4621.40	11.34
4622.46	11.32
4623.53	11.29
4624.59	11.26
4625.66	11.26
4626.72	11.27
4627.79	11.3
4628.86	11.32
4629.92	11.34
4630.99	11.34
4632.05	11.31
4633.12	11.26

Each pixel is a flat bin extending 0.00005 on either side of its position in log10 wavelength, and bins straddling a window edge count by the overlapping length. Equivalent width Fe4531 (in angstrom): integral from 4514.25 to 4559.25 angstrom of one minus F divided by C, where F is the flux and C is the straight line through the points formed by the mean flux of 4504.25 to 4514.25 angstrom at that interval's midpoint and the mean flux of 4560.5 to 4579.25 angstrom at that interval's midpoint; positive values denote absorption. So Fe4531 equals 5.5 angstrom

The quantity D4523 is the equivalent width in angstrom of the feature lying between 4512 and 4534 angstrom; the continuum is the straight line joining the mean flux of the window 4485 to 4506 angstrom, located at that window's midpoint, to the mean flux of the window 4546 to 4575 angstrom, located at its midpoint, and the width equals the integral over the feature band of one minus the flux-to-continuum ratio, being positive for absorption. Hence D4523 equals 2.2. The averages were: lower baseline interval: 10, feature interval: 9.2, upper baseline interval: 10.5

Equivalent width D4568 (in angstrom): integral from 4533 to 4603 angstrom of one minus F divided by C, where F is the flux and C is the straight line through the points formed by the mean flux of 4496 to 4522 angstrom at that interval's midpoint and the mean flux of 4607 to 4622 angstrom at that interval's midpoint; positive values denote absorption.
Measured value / 3.6 angstrom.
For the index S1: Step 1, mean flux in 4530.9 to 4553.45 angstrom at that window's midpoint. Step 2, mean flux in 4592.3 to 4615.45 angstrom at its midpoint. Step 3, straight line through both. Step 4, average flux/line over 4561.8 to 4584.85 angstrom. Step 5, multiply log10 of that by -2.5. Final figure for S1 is -0.06 mag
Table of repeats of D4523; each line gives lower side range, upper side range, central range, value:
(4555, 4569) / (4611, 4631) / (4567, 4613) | 1.2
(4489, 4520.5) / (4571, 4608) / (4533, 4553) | 1.8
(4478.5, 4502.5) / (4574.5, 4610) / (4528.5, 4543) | 2.1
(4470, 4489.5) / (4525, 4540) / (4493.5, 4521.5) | -4.1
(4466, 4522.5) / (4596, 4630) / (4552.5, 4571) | -0.2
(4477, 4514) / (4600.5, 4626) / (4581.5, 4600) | 0.4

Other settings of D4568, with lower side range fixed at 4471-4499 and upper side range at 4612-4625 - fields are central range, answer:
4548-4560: 0.44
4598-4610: 0.36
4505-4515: -0.69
